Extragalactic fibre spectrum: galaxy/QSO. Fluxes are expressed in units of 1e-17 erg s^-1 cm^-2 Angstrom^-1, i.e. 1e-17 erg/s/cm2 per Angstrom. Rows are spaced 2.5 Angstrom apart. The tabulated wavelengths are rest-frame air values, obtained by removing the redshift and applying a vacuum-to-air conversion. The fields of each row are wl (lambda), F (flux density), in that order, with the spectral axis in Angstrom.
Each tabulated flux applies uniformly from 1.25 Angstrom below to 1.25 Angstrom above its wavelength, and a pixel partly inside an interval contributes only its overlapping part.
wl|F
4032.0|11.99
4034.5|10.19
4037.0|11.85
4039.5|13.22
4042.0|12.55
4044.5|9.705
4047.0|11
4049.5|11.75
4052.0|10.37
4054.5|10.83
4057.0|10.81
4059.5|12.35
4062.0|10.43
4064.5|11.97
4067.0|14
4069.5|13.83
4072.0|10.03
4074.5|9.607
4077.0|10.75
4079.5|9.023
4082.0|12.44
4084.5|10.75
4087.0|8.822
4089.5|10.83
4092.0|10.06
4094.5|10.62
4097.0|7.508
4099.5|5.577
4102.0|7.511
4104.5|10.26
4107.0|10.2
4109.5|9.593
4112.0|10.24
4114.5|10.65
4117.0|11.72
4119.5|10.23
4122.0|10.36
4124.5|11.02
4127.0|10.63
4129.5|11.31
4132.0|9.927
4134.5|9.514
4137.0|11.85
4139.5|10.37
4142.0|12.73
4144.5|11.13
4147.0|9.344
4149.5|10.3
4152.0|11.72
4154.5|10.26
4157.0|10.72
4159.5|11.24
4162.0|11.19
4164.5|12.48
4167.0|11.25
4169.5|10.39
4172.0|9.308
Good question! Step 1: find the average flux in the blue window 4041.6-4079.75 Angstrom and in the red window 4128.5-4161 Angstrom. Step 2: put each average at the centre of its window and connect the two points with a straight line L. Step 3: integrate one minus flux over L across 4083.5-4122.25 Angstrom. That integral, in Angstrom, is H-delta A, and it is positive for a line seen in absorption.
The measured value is 4.7 Angstrom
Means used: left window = 11.2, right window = 10.8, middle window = 9.66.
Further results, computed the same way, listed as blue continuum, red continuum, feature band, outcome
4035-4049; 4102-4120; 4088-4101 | 2.1 Angstrom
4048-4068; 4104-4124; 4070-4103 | 4.1 Angstrom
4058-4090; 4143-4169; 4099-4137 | 3.4 Angstrom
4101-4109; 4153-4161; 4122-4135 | -0.6 Angstrom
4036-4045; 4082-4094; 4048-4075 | -0.5 Angstrom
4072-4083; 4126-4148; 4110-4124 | 0.0 Angstrom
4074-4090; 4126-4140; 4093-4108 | 2.6 Angstrom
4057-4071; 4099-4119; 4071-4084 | 1.2 Angstrom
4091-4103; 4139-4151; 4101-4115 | -1.4 Angstrom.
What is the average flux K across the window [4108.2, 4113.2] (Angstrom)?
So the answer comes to 9.92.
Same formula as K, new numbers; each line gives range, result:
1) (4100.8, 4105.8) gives 8.91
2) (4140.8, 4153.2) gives 11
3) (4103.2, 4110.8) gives 10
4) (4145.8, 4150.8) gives 9.85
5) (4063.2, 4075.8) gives 11.9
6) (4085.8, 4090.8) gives 9.84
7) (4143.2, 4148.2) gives 10.3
